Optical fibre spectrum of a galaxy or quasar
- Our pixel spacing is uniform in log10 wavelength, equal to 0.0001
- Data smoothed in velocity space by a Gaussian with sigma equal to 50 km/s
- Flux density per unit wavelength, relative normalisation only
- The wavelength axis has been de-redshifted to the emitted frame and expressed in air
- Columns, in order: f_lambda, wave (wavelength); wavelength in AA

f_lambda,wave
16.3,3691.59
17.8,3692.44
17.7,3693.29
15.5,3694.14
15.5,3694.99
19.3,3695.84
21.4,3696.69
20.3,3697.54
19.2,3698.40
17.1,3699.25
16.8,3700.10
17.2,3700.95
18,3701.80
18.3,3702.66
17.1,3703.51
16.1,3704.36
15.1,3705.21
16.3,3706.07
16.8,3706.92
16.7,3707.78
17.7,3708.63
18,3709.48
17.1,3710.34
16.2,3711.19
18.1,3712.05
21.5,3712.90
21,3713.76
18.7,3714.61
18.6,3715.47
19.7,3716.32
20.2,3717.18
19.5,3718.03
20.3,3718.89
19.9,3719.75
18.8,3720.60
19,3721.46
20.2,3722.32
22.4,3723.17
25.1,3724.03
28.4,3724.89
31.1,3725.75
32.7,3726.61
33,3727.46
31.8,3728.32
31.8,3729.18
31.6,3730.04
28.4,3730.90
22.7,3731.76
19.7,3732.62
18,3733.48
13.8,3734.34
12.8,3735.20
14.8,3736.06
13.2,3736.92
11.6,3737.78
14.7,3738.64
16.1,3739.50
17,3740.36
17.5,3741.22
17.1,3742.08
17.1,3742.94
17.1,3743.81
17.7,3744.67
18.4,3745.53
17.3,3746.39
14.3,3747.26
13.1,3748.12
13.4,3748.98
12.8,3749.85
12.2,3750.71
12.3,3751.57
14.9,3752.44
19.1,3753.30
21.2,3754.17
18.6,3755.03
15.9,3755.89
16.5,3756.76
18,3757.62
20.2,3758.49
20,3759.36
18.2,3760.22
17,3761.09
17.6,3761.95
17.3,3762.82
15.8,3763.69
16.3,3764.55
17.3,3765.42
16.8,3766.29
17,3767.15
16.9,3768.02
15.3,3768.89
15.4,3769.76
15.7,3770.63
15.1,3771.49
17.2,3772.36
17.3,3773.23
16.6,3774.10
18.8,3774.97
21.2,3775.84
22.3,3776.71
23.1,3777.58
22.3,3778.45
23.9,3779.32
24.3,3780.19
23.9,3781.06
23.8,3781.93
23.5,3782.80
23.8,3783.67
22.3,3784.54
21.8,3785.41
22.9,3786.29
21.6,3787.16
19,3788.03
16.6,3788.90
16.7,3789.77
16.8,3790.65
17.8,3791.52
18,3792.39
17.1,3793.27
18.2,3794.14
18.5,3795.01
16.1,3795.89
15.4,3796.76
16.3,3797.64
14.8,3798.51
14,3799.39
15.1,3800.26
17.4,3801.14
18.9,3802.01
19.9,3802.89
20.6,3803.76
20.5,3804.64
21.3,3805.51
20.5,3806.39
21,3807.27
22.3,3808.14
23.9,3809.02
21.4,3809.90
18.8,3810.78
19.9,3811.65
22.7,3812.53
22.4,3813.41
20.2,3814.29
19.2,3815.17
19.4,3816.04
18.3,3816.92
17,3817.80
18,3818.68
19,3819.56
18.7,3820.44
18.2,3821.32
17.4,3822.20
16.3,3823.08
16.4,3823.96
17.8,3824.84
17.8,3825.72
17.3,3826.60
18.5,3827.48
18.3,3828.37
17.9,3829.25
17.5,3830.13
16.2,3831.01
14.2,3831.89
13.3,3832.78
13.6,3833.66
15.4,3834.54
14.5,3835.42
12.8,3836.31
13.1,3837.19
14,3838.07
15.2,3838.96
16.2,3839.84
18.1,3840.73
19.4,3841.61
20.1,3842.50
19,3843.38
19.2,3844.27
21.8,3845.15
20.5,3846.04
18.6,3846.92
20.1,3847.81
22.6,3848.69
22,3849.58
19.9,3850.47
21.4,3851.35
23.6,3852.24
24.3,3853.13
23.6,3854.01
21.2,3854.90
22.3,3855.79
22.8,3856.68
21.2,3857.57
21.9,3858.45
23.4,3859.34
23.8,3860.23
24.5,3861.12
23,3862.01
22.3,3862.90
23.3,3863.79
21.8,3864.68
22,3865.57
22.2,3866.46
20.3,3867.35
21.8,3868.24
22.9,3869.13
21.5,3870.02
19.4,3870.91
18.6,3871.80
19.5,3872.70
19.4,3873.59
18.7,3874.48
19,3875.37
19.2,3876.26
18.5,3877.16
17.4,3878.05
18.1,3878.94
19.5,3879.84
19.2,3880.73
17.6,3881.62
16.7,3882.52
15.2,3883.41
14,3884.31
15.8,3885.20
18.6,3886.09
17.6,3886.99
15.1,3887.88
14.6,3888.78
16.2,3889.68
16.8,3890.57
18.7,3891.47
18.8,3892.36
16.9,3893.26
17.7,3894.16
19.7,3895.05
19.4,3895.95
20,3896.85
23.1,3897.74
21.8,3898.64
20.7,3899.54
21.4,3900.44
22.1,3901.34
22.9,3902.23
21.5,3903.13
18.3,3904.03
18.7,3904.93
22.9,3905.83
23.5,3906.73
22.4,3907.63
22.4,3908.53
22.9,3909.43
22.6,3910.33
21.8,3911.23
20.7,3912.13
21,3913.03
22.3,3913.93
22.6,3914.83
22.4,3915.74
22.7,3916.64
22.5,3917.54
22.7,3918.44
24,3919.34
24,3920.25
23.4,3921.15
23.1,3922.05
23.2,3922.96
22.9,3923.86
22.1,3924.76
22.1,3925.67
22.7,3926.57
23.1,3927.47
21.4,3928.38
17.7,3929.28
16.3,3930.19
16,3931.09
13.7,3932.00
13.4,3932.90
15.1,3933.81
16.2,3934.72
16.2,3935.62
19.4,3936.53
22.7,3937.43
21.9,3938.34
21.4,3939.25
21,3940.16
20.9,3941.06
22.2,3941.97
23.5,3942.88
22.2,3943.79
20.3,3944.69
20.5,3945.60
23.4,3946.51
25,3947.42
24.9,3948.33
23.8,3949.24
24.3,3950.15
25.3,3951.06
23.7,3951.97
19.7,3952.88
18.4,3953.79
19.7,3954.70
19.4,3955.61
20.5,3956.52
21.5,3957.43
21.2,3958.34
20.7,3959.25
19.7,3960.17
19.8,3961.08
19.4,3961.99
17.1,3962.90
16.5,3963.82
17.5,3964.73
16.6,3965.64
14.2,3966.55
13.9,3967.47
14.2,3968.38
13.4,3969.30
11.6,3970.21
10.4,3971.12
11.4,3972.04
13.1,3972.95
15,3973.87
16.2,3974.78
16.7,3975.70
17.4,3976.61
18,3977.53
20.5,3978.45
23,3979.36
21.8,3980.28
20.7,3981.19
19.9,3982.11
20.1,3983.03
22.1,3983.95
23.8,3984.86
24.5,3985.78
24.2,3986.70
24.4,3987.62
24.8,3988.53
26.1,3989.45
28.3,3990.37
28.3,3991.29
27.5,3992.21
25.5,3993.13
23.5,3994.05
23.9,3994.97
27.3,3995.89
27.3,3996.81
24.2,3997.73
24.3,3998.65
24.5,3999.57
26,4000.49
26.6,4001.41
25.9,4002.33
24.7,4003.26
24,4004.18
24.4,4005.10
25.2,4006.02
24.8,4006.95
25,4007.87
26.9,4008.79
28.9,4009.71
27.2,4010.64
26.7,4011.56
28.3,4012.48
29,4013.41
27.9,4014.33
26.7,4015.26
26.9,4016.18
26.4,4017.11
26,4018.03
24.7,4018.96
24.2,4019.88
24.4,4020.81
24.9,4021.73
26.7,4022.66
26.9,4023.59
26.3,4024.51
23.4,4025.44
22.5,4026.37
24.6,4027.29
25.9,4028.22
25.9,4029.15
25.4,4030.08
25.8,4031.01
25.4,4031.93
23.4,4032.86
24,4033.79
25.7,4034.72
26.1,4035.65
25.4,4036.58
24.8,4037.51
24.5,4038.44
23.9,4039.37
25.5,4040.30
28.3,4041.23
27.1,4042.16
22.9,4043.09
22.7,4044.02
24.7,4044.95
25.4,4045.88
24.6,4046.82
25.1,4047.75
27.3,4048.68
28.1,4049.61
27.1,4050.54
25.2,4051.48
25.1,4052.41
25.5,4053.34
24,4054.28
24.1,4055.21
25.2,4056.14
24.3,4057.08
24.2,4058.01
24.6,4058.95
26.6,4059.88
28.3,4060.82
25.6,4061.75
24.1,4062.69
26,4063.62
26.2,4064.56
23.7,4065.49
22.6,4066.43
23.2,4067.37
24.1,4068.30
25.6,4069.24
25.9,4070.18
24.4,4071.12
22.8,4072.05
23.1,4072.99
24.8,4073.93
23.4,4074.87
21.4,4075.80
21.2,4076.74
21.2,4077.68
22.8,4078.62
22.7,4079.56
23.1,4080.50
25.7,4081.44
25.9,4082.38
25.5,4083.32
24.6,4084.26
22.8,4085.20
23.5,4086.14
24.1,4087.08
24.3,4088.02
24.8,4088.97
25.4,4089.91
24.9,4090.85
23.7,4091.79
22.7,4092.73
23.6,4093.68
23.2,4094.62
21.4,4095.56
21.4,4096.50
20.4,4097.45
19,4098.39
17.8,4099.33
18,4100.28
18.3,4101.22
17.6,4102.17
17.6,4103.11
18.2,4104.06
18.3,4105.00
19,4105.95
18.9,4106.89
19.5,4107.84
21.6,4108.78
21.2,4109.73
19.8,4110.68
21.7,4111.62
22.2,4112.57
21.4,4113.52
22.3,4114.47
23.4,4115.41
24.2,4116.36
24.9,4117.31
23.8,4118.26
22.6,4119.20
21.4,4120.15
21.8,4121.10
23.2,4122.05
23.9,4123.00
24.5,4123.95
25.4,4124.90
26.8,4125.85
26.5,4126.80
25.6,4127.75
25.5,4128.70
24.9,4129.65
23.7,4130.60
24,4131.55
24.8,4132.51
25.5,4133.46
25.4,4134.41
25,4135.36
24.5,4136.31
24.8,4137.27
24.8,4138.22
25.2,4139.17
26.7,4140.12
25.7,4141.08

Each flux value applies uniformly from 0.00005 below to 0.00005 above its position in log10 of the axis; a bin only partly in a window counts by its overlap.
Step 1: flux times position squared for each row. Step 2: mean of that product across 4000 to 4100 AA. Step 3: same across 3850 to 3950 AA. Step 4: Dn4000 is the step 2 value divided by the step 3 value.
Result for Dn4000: 1.29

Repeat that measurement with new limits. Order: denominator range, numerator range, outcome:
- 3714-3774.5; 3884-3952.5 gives 1.21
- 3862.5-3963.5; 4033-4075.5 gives 1.32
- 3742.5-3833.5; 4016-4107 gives 1.51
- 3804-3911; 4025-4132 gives 1.36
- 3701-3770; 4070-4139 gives 1.48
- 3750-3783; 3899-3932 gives 1.28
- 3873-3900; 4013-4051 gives 1.51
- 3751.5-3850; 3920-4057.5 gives 1.36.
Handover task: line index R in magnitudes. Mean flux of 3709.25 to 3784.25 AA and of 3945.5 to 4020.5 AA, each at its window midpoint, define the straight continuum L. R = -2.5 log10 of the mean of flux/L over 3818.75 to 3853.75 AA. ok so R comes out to 0.137 mag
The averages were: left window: 19.3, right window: 22.2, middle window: 18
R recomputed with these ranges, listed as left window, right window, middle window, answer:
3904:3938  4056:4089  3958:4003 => 0.077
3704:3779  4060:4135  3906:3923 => -0.090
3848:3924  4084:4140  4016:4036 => -0.150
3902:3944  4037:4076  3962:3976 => 0.459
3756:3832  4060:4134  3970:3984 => 0.226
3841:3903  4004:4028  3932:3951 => 0.104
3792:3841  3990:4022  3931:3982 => 0.251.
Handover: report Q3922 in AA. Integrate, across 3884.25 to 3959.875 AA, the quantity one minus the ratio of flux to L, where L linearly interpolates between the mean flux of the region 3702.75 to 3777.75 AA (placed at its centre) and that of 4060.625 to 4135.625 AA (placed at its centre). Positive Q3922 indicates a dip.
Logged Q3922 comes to 0.92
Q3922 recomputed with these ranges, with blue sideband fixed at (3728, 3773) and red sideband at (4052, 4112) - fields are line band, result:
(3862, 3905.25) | 0.8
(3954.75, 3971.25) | 2.9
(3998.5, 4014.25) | -3.2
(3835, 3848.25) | 1.0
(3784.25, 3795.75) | -0.5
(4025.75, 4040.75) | -1.9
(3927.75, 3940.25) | 1.5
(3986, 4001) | -2.9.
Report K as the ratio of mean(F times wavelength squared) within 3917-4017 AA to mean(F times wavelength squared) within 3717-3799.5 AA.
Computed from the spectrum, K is 1.3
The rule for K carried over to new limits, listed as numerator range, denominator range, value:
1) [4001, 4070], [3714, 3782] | 1.54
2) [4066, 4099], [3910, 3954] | 1.18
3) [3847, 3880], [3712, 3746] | 1.10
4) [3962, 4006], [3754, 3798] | 1.25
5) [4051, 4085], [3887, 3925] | 1.26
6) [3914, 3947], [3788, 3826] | 1.20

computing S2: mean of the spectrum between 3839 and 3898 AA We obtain 19.8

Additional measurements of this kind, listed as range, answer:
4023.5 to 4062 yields 25.3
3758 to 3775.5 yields 17.1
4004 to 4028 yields 25.9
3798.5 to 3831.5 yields 18.9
